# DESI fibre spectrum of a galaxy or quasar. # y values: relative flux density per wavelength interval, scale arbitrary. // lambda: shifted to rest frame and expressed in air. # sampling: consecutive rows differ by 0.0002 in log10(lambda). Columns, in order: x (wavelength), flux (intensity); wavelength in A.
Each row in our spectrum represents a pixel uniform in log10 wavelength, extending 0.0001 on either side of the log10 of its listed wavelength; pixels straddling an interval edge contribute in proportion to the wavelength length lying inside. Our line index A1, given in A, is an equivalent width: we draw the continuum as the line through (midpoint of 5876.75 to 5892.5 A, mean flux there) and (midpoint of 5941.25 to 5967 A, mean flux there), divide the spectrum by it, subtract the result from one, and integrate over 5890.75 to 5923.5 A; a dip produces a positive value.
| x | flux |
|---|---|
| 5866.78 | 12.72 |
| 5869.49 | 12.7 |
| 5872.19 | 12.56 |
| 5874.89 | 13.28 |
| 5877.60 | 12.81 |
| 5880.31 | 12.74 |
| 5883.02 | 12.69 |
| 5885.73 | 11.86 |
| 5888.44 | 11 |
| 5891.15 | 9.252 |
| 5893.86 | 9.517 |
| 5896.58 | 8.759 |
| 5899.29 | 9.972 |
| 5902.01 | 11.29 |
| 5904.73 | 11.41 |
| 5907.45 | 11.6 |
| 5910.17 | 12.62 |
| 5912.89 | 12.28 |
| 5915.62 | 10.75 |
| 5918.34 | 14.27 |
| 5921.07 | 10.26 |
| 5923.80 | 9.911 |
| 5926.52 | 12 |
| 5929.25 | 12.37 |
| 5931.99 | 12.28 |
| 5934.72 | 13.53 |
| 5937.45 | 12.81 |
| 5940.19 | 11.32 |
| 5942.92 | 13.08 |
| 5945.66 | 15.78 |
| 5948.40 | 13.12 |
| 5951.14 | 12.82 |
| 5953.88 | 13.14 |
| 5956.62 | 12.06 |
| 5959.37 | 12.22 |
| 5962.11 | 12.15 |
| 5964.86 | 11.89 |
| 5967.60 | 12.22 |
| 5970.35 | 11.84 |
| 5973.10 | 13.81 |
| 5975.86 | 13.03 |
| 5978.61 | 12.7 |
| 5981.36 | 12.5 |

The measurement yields 2.9 A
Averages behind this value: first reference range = 11.7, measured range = 11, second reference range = 12.9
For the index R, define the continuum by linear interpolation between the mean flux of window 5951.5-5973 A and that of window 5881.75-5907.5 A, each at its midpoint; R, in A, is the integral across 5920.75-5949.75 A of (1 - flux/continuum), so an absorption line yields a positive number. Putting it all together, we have -2.0 A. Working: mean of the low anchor 10.7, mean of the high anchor 12.3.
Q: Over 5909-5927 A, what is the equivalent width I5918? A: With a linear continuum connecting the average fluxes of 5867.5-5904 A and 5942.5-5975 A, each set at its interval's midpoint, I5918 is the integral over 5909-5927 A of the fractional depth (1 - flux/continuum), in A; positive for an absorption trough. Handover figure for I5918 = 0.52 A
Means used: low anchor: 11.4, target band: 11.7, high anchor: 12.8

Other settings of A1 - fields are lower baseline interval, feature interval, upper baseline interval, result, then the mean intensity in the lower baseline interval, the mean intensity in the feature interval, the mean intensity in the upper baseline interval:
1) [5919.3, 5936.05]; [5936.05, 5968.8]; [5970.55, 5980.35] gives -0.9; 11.8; 12.7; 13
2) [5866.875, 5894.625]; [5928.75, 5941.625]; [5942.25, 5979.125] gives 0.1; 11.9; 12.5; 12.8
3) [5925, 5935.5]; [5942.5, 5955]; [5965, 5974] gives -1.2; 12.5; 13.6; 12.5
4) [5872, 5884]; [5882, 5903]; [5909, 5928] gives 3.3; 12.8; 10.5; 11.7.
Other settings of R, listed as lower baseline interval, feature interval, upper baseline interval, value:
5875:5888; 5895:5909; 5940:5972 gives 2.1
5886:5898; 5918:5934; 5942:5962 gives -0.1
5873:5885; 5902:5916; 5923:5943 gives 0.8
